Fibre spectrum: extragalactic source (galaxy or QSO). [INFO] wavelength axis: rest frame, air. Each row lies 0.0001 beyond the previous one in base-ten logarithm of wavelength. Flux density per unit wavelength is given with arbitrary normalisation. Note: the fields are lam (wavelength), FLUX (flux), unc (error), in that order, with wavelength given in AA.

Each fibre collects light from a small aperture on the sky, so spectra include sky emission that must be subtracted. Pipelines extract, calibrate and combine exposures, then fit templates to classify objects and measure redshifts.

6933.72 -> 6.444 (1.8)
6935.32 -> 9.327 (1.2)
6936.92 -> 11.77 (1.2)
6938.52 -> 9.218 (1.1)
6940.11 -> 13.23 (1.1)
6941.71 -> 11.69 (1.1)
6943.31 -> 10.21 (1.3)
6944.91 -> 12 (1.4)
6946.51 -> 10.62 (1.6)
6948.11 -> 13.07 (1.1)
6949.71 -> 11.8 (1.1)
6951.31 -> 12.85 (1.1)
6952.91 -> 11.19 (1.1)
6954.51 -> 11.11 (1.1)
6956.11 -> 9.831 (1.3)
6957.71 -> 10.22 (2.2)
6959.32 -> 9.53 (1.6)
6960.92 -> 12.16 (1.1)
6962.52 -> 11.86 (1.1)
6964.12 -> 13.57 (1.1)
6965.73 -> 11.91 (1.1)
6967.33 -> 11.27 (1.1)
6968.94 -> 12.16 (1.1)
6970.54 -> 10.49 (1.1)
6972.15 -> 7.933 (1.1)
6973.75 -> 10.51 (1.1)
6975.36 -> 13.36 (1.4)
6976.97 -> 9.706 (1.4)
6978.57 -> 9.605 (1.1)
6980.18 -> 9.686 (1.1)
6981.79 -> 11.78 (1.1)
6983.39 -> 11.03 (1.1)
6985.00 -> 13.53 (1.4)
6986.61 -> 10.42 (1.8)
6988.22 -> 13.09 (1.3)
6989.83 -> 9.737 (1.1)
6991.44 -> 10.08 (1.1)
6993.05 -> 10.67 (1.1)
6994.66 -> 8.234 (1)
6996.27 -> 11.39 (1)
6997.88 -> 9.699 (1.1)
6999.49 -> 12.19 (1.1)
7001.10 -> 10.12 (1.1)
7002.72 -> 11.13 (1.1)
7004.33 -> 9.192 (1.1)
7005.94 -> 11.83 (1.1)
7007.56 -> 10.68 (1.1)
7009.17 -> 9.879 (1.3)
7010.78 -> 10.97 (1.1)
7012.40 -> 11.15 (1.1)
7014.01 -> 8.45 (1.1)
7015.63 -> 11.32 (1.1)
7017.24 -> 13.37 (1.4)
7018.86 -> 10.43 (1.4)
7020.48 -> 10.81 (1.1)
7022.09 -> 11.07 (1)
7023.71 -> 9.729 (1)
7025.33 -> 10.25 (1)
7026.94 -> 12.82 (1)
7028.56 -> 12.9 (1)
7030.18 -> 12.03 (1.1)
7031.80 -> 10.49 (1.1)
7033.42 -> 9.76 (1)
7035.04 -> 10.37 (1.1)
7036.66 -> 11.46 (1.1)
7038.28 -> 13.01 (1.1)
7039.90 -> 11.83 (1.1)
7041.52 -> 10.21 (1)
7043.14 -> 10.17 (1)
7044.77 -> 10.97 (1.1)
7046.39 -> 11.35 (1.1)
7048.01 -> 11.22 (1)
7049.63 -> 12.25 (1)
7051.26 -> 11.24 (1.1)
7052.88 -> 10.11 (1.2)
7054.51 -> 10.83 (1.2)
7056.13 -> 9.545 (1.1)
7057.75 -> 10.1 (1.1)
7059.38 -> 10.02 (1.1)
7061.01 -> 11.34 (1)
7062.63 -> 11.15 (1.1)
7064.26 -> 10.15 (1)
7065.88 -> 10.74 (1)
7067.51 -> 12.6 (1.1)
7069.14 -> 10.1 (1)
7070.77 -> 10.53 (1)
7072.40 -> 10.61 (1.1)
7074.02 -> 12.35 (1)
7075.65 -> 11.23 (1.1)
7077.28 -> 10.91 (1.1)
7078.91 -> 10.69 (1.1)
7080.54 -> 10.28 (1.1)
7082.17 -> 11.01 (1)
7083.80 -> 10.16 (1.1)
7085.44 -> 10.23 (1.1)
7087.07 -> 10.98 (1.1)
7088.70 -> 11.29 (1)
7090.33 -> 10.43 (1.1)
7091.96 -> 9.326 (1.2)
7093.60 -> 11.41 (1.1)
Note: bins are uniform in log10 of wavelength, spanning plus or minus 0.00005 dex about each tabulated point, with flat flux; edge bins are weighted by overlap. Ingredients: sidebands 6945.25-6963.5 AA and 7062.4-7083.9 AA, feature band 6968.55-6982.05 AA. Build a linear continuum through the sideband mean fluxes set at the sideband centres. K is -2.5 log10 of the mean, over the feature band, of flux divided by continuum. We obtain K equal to 0.078 mag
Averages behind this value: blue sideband 11.3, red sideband 10.9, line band 10.5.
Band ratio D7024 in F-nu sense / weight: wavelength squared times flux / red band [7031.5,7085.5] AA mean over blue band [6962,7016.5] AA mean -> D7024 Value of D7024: 1.0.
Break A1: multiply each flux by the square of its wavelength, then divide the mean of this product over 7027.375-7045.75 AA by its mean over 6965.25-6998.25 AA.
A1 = 1.06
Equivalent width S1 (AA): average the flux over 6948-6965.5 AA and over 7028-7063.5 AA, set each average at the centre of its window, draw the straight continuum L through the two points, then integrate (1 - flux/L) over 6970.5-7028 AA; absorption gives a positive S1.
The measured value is 2.7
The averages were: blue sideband 11.5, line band 10.7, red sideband 11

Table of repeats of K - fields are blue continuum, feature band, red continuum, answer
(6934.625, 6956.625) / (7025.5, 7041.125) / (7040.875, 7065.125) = -0.069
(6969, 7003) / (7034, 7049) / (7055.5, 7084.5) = -0.042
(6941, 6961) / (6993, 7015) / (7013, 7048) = 0.074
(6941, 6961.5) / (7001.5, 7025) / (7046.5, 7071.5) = 0.030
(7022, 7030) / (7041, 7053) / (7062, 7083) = 0.020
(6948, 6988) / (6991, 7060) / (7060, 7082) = 0.025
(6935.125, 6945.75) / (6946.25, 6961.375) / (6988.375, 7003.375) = -0.024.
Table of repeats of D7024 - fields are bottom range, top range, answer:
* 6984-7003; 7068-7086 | 1.02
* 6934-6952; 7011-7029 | 1.00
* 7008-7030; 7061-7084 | 1.01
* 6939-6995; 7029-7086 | 1.00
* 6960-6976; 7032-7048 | 0.98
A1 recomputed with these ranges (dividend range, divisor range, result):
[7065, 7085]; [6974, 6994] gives 1.02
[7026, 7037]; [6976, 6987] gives 1.06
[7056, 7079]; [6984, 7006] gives 1.03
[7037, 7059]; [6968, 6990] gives 1.02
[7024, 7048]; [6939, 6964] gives 1.00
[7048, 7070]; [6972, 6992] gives 1.01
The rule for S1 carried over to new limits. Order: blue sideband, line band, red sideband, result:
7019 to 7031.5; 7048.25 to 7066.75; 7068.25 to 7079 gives 0.6 AA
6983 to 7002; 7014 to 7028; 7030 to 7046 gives -0.2 AA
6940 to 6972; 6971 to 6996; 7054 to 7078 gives 1.4 AA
